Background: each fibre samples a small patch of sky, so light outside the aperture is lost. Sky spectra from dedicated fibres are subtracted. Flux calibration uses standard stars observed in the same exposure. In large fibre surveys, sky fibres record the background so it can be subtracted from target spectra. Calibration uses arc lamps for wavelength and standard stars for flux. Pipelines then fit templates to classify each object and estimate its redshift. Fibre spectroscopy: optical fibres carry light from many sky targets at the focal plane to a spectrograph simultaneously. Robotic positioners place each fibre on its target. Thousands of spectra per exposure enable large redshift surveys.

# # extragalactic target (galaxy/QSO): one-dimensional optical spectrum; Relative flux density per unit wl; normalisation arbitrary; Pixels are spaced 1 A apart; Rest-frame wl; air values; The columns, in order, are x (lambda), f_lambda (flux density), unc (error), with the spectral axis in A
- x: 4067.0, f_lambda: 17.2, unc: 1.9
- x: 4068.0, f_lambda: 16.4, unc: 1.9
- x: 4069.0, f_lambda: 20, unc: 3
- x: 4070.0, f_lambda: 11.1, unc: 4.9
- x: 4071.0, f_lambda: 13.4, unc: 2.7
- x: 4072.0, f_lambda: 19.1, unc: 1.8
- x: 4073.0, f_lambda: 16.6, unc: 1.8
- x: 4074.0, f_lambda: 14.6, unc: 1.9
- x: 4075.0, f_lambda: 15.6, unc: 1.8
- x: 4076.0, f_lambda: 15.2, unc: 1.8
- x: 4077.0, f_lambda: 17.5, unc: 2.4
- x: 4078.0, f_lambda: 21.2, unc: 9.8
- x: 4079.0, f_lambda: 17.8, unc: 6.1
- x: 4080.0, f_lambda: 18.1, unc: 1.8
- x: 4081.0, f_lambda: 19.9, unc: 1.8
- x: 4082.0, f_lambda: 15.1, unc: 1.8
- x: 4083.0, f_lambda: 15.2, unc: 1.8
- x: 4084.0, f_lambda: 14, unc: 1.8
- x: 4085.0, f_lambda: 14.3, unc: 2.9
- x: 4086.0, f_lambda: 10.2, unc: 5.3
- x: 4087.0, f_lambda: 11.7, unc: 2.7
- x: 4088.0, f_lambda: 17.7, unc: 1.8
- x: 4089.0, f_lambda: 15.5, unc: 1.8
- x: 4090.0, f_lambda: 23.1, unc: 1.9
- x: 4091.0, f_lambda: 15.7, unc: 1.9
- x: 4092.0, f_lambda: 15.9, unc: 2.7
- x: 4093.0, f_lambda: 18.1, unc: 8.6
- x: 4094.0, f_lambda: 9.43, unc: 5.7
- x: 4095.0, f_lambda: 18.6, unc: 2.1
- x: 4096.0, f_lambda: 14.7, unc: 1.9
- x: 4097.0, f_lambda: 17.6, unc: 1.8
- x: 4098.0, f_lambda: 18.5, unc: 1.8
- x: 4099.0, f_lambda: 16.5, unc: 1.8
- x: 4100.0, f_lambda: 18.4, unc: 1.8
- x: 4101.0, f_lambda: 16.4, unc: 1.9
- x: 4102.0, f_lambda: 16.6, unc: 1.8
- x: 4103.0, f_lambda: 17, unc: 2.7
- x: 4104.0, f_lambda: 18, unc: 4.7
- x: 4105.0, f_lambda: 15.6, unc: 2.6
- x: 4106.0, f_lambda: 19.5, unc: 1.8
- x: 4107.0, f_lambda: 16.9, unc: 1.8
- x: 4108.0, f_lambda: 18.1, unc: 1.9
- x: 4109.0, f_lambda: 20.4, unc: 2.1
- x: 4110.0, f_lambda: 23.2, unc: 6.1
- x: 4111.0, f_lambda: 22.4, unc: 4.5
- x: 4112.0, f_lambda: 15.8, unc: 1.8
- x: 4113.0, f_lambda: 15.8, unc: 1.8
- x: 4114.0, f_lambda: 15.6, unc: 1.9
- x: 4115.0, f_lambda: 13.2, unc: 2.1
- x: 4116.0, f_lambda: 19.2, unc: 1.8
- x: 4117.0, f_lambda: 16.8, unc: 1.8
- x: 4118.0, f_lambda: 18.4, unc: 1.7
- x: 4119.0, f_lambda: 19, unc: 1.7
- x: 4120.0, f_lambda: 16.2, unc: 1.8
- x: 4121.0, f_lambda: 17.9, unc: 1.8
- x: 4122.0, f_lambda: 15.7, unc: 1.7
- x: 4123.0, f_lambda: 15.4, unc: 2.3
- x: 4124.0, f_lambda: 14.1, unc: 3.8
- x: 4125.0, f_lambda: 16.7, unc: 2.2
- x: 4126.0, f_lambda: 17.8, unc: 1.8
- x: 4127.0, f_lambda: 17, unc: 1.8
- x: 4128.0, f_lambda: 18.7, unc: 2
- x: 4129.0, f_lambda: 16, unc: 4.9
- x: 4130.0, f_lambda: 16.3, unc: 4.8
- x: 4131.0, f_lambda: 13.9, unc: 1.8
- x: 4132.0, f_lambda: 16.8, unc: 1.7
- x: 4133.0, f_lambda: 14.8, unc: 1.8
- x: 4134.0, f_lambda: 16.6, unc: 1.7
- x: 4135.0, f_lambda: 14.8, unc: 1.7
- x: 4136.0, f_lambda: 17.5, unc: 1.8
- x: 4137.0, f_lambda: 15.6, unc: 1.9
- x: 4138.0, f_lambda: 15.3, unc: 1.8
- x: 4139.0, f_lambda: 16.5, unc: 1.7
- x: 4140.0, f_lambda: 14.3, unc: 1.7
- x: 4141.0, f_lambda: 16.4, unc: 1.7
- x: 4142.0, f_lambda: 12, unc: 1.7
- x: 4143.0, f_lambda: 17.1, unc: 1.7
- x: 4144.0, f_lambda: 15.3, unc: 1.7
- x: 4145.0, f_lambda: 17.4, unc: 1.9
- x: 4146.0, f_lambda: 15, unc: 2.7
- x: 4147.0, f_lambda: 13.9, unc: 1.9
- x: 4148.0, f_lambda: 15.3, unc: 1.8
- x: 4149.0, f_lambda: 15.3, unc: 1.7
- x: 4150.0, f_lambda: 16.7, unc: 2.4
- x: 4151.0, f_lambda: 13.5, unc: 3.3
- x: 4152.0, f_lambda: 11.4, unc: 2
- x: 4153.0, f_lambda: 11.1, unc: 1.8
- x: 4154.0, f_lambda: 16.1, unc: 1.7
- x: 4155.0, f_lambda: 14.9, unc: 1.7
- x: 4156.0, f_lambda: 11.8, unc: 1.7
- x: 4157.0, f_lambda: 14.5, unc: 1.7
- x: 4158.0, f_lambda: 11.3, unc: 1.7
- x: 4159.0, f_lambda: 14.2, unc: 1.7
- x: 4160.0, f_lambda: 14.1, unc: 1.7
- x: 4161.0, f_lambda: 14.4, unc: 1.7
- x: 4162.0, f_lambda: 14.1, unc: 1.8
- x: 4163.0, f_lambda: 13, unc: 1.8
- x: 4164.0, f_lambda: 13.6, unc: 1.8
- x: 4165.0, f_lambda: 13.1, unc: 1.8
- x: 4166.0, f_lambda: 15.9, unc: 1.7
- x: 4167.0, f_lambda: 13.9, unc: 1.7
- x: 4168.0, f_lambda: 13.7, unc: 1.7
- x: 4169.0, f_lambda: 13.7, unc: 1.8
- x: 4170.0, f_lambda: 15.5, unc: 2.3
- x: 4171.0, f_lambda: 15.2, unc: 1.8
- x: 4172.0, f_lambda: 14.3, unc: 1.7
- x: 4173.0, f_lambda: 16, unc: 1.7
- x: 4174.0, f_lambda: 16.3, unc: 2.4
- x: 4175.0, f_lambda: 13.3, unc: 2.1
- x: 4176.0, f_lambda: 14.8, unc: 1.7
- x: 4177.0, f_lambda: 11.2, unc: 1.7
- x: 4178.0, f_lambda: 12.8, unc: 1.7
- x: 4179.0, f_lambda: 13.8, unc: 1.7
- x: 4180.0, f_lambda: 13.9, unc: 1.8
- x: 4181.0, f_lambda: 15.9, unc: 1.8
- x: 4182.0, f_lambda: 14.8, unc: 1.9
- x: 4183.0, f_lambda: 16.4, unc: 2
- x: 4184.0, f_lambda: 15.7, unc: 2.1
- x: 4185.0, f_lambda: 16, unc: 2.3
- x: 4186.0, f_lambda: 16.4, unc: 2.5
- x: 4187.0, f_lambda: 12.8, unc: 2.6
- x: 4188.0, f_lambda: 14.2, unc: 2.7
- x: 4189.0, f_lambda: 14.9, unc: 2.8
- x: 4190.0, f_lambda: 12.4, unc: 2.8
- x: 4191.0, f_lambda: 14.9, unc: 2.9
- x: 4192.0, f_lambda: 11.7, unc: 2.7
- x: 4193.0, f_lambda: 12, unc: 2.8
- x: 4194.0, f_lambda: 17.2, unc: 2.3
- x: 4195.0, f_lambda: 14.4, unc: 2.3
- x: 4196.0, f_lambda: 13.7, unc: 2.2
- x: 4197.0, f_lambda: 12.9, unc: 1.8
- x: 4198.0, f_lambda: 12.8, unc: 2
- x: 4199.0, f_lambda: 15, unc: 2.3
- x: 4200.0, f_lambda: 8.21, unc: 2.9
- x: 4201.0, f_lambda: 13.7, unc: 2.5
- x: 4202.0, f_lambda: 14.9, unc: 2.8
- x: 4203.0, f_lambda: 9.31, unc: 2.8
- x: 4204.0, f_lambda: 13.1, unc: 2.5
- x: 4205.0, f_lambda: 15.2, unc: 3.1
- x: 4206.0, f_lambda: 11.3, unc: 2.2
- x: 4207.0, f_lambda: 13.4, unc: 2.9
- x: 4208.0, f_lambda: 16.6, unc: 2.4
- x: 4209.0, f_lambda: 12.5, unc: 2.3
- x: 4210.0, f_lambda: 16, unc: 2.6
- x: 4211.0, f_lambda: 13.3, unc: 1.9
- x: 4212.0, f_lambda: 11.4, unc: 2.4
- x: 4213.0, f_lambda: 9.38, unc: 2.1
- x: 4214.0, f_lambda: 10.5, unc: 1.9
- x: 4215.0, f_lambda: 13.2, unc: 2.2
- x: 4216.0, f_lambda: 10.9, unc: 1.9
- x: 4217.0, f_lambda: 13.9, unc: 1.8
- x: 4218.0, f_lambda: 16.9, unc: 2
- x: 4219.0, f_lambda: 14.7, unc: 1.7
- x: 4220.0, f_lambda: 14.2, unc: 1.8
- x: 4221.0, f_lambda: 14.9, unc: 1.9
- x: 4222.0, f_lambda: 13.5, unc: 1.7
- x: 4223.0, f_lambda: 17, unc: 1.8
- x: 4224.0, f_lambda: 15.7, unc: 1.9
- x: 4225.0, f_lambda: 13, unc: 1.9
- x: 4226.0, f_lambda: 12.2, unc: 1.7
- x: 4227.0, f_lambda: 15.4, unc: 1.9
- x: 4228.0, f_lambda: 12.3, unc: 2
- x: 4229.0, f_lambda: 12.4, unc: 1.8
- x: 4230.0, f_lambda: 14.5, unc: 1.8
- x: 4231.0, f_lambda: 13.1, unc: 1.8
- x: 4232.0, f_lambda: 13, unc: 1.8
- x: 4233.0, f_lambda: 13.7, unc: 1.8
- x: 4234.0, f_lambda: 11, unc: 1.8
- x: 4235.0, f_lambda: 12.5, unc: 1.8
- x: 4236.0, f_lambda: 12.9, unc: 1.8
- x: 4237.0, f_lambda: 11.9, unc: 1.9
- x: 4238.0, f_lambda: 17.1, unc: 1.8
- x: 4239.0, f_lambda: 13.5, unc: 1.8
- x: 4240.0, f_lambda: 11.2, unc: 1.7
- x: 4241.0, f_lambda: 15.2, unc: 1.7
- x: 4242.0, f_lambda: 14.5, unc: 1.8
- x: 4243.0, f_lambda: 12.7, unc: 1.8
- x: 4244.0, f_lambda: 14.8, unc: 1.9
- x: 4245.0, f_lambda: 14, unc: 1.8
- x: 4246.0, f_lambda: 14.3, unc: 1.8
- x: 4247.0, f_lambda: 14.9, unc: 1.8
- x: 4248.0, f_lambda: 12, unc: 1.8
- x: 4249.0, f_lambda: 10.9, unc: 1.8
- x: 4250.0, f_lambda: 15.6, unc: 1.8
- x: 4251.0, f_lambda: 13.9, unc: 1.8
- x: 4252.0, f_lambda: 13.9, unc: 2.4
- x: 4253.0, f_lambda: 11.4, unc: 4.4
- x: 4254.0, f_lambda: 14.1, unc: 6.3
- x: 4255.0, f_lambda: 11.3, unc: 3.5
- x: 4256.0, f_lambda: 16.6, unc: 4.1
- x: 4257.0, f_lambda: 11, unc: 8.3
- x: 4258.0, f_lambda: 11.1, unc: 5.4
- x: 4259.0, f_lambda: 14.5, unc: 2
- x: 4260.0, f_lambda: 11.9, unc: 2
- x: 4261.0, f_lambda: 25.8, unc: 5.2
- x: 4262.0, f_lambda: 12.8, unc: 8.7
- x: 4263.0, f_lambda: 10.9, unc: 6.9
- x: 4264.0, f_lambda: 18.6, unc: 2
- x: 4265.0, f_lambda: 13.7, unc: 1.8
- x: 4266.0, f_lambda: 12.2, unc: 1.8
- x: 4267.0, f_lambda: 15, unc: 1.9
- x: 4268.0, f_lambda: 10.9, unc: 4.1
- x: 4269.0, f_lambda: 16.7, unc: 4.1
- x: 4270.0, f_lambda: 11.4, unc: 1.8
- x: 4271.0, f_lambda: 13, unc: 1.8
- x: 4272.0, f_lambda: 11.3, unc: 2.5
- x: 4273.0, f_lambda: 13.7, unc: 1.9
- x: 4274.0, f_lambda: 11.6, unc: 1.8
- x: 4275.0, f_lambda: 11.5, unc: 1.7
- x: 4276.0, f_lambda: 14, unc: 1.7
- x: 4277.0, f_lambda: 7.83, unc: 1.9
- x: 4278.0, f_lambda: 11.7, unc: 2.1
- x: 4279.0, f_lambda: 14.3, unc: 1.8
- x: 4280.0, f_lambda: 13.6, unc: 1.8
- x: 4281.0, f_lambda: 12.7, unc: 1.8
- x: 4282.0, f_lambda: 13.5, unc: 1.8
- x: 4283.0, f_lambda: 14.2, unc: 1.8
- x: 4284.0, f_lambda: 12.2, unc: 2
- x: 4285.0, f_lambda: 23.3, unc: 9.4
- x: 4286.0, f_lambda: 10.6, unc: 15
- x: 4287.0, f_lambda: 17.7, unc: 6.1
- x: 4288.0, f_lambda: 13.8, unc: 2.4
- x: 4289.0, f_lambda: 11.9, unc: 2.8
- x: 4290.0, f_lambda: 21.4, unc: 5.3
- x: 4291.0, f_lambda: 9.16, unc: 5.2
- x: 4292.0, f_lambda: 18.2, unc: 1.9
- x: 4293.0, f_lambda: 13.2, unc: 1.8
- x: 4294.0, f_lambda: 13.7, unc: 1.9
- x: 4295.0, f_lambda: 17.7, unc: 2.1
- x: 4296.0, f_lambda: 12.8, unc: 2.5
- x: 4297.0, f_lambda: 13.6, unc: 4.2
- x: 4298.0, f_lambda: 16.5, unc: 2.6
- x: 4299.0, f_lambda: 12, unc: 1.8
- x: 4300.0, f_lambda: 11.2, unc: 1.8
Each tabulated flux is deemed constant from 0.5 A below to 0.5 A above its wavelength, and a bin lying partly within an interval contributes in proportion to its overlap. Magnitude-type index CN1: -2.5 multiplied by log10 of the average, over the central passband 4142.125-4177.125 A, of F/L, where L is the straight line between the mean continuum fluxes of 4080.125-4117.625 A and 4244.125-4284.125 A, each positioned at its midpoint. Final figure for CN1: 0.089 mag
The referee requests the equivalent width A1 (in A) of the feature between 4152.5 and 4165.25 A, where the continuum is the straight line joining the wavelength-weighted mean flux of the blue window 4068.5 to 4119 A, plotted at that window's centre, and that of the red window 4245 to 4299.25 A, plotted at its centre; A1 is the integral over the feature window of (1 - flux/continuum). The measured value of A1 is 1.7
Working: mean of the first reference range 16.8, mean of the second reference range 13.8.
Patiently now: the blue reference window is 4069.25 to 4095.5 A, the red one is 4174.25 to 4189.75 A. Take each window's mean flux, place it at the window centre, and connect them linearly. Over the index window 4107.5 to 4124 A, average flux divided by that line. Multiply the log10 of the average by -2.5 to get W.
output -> -0.139 mag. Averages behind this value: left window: 16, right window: 14.5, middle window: 17.6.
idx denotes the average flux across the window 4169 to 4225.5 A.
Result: 13.9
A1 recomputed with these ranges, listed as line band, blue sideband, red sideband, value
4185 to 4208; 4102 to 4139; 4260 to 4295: 3.03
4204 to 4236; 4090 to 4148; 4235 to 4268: 2.28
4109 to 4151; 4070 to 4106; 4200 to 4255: -2.53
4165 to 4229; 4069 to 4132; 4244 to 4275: 4.14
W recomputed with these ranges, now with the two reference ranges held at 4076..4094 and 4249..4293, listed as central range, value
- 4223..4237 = 0.08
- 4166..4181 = 0.06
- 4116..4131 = -0.07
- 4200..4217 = 0.15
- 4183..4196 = 0.03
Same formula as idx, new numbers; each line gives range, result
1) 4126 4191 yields 14.8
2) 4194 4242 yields 13.4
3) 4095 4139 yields 17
